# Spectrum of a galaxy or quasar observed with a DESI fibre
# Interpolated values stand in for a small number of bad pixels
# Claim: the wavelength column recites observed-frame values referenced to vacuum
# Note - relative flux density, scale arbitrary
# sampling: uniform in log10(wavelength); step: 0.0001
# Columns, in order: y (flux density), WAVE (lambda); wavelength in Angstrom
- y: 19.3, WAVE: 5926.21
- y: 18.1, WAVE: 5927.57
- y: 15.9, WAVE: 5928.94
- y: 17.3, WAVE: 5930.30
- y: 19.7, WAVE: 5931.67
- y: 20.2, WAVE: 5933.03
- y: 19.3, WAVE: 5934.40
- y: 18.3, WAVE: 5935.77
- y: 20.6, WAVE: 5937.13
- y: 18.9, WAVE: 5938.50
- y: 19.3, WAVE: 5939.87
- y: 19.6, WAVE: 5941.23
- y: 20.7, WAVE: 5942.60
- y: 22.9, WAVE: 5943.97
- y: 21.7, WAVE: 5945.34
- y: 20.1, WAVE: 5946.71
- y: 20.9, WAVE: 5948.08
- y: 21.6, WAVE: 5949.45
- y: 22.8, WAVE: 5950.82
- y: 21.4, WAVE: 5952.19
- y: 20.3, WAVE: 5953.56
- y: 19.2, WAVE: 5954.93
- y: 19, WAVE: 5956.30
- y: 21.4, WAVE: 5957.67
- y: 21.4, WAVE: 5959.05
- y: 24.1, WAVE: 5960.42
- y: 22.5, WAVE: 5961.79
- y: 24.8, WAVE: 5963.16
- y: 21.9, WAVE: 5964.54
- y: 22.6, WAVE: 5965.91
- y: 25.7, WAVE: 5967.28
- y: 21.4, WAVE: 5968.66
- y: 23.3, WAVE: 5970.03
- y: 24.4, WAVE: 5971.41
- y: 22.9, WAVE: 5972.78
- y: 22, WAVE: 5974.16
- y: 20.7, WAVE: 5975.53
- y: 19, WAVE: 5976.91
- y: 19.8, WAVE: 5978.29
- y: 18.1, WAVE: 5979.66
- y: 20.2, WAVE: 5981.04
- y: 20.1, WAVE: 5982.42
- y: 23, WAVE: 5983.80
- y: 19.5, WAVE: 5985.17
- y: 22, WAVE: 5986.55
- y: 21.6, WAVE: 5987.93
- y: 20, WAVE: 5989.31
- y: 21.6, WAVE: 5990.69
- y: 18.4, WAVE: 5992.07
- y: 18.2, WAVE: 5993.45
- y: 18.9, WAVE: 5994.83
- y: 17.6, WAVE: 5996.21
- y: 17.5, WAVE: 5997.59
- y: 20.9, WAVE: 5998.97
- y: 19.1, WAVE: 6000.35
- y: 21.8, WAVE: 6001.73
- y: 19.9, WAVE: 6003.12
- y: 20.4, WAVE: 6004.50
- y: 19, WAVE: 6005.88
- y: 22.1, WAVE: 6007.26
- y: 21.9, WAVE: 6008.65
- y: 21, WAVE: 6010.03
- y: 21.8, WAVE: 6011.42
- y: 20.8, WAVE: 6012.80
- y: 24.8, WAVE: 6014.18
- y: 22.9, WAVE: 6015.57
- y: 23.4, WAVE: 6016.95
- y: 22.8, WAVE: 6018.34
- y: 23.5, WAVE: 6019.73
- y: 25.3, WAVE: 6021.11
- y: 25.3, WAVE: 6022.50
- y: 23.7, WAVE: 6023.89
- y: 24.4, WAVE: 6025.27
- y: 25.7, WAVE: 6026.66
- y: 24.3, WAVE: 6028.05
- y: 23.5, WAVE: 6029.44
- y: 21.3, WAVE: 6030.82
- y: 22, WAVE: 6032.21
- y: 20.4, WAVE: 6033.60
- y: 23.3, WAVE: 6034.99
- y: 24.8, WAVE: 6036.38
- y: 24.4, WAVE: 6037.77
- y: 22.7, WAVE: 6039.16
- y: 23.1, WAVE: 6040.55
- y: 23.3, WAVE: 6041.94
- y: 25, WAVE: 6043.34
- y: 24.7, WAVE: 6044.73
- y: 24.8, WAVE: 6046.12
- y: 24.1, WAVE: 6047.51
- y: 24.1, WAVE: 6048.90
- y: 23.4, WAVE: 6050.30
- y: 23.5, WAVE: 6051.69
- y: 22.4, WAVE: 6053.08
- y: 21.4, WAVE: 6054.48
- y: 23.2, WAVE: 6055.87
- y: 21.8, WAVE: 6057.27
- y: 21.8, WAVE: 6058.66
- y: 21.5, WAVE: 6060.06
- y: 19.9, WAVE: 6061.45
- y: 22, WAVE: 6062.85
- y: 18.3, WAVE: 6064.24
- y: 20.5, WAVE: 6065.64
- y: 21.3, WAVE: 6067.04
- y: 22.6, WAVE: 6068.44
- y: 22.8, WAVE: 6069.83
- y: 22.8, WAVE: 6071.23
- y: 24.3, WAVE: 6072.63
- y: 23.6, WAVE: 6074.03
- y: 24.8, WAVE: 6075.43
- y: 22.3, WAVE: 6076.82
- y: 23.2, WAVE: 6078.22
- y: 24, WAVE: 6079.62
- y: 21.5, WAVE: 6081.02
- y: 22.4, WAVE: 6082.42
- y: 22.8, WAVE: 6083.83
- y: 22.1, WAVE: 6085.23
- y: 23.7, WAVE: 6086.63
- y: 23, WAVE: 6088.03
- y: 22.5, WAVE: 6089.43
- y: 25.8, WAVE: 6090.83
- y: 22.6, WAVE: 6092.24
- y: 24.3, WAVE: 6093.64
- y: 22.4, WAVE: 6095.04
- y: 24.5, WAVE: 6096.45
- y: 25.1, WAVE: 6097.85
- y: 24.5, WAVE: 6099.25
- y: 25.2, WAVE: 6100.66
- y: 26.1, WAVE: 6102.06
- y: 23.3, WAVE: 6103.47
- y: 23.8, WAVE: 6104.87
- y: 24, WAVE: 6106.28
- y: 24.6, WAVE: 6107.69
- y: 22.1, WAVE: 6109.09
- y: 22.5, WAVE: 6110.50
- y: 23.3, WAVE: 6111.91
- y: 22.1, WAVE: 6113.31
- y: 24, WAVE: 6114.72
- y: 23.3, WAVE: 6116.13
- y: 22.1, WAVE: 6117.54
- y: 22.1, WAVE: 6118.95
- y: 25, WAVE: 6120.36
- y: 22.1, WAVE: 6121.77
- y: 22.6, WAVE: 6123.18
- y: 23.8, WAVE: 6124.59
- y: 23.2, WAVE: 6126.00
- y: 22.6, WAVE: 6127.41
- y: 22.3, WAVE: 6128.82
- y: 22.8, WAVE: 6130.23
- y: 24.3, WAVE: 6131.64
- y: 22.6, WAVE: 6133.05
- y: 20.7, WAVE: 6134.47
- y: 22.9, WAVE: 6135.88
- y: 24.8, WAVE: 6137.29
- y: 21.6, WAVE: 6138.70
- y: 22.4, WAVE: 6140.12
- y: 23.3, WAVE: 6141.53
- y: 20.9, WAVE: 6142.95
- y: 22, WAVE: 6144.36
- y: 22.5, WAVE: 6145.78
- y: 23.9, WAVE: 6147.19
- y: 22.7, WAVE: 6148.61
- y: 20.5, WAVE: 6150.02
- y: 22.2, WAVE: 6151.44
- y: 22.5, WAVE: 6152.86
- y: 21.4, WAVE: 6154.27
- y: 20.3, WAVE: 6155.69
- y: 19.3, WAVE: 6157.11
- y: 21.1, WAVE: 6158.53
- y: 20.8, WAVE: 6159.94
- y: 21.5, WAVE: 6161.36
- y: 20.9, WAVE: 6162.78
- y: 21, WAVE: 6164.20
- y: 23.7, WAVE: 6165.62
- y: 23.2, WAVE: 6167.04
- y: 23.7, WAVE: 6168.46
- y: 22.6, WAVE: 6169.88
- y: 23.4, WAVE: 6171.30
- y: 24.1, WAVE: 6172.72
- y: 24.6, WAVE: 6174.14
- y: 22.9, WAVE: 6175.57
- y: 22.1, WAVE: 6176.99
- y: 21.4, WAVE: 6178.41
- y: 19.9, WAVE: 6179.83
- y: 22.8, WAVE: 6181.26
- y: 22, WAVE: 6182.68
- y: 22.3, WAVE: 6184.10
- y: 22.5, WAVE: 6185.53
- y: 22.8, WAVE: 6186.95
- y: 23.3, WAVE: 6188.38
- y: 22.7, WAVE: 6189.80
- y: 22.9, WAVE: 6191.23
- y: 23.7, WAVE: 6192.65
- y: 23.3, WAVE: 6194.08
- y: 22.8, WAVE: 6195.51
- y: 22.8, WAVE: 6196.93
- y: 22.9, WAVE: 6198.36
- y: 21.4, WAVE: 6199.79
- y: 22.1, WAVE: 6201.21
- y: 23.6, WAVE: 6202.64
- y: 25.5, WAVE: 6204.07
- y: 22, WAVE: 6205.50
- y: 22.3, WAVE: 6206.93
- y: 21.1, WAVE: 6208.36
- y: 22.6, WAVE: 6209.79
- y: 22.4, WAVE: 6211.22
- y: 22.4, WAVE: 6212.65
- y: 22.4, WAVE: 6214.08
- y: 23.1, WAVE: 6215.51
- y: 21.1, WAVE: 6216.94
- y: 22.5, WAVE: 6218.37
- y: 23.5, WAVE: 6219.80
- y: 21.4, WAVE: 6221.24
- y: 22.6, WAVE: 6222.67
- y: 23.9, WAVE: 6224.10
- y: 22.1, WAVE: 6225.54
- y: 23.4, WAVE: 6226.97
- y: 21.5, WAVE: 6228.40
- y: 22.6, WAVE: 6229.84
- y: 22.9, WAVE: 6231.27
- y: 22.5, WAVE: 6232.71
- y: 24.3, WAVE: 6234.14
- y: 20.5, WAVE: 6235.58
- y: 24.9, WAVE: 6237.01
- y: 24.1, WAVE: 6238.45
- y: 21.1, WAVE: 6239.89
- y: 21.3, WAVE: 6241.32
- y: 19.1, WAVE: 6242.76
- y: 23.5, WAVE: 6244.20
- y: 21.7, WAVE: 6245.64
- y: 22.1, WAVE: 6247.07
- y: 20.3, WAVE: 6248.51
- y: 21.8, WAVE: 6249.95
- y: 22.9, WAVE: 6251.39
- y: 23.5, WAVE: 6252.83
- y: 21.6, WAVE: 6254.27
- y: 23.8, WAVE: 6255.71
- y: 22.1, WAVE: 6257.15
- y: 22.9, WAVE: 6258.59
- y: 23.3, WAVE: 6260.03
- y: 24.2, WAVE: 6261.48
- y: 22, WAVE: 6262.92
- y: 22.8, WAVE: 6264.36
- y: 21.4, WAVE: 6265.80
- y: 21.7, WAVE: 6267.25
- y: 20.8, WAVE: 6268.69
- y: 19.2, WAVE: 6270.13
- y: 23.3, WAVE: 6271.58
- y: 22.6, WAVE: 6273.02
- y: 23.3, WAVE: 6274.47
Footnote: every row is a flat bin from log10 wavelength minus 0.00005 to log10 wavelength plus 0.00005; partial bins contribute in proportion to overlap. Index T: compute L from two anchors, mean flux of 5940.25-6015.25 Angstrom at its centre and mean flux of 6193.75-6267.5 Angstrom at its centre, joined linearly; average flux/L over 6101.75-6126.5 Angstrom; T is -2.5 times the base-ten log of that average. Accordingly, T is -0.07 mag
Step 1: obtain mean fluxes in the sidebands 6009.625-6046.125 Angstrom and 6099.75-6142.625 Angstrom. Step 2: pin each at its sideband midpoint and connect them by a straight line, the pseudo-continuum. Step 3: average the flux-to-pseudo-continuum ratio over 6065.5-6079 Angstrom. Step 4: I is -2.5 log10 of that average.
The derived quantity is 0.02 mag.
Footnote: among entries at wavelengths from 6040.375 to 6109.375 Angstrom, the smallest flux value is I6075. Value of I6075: 18.3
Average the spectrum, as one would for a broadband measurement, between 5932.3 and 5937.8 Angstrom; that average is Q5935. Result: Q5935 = 19.6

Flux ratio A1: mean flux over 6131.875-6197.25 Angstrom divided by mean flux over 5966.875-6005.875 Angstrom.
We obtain 1.09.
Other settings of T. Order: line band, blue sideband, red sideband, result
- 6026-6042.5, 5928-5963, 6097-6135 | -0.06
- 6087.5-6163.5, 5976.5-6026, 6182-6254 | -0.04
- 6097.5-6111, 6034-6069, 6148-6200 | -0.07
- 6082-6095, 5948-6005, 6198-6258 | -0.08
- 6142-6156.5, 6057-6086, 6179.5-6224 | 0.03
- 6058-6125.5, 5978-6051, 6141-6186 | -0.05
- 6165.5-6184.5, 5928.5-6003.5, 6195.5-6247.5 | -0.03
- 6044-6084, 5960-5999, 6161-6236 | -0.05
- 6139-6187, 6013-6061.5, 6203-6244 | 0.03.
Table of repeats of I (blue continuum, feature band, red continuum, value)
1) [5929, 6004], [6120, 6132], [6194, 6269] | -0.07 mag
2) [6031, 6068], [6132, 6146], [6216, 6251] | 0.00 mag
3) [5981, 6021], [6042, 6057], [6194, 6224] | -0.11 mag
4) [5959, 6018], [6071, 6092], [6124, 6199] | -0.07 mag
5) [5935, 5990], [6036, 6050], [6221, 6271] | -0.12 mag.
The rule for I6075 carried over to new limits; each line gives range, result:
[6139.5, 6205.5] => 19.3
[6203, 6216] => 21.1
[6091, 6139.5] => 20.7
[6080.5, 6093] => 21.5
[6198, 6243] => 19.1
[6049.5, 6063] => 19.9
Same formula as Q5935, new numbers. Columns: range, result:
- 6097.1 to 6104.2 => 24.9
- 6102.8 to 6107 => 23.7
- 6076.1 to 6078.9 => 22.8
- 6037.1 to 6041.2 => 23.4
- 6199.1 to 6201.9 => 21.8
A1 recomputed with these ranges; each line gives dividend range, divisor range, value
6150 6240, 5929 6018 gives 1.08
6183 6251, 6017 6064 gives 0.97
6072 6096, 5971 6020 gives 1.12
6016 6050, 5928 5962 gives 1.17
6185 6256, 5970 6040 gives 1.04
